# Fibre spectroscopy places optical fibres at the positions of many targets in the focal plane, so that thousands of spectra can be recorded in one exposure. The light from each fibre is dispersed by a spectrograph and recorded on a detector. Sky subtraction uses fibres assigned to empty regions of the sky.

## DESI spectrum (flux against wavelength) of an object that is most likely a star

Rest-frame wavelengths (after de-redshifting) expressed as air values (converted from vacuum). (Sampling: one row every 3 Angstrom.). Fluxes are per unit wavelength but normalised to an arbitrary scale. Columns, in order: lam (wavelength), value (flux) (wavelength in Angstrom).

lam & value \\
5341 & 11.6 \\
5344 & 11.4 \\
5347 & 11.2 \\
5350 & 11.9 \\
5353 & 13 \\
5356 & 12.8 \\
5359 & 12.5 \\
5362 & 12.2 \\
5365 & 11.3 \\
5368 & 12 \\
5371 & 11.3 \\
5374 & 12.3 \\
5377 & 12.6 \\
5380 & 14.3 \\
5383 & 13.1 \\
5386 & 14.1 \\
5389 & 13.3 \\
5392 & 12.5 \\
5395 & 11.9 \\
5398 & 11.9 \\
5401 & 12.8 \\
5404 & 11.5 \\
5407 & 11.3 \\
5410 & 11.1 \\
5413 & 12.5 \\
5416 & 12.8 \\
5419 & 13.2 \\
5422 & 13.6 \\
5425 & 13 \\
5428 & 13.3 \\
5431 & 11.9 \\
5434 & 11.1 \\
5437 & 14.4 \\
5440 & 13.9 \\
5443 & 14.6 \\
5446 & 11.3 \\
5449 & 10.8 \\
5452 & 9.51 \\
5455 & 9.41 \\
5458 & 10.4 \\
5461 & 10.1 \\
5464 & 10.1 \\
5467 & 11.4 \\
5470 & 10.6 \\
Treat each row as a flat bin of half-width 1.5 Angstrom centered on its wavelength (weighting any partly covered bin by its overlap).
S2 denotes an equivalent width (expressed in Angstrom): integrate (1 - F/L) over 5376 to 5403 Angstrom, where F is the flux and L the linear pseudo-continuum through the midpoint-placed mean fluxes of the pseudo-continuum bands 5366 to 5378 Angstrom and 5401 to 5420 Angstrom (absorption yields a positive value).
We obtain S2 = -2.0 Angstrom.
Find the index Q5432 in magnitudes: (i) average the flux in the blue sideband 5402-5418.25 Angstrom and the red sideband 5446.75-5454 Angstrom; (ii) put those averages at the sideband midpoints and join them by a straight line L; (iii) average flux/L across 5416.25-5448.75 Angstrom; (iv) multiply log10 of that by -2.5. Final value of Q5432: -0.18 mag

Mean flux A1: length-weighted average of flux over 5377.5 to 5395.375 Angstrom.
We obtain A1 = 13.2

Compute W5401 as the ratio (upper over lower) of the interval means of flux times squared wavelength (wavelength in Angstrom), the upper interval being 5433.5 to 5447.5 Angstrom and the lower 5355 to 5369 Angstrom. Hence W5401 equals 1.1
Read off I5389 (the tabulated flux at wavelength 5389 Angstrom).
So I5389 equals 13.3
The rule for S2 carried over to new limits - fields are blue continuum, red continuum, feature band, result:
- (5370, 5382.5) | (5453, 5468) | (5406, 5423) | -1.2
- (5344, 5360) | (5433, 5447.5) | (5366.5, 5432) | 0.6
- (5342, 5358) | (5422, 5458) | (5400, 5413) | 0.4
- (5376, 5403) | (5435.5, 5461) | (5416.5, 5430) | -1.1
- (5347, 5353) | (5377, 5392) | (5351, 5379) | 0.8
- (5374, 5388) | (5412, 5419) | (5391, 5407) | 1.3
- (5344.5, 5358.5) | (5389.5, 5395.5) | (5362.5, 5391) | -0.8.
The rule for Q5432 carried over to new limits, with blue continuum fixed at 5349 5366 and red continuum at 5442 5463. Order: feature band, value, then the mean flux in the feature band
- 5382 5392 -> -0.13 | 13.4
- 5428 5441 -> -0.16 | 12.8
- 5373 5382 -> -0.10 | 13.1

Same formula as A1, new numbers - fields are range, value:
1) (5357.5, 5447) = 12.6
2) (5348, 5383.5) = 12.4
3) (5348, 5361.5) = 12.5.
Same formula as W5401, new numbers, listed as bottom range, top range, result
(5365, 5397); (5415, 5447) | 1.05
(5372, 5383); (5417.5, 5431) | 1.03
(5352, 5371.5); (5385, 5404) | 1.05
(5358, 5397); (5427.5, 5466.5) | 0.94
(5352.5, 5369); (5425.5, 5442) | 1.09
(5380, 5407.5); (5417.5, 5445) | 1.06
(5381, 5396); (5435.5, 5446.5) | 1.07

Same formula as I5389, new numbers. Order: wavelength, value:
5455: 9.41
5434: 11.1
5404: 11.5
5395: 11.9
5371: 11.3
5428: 13.3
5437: 14.4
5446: 11.3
